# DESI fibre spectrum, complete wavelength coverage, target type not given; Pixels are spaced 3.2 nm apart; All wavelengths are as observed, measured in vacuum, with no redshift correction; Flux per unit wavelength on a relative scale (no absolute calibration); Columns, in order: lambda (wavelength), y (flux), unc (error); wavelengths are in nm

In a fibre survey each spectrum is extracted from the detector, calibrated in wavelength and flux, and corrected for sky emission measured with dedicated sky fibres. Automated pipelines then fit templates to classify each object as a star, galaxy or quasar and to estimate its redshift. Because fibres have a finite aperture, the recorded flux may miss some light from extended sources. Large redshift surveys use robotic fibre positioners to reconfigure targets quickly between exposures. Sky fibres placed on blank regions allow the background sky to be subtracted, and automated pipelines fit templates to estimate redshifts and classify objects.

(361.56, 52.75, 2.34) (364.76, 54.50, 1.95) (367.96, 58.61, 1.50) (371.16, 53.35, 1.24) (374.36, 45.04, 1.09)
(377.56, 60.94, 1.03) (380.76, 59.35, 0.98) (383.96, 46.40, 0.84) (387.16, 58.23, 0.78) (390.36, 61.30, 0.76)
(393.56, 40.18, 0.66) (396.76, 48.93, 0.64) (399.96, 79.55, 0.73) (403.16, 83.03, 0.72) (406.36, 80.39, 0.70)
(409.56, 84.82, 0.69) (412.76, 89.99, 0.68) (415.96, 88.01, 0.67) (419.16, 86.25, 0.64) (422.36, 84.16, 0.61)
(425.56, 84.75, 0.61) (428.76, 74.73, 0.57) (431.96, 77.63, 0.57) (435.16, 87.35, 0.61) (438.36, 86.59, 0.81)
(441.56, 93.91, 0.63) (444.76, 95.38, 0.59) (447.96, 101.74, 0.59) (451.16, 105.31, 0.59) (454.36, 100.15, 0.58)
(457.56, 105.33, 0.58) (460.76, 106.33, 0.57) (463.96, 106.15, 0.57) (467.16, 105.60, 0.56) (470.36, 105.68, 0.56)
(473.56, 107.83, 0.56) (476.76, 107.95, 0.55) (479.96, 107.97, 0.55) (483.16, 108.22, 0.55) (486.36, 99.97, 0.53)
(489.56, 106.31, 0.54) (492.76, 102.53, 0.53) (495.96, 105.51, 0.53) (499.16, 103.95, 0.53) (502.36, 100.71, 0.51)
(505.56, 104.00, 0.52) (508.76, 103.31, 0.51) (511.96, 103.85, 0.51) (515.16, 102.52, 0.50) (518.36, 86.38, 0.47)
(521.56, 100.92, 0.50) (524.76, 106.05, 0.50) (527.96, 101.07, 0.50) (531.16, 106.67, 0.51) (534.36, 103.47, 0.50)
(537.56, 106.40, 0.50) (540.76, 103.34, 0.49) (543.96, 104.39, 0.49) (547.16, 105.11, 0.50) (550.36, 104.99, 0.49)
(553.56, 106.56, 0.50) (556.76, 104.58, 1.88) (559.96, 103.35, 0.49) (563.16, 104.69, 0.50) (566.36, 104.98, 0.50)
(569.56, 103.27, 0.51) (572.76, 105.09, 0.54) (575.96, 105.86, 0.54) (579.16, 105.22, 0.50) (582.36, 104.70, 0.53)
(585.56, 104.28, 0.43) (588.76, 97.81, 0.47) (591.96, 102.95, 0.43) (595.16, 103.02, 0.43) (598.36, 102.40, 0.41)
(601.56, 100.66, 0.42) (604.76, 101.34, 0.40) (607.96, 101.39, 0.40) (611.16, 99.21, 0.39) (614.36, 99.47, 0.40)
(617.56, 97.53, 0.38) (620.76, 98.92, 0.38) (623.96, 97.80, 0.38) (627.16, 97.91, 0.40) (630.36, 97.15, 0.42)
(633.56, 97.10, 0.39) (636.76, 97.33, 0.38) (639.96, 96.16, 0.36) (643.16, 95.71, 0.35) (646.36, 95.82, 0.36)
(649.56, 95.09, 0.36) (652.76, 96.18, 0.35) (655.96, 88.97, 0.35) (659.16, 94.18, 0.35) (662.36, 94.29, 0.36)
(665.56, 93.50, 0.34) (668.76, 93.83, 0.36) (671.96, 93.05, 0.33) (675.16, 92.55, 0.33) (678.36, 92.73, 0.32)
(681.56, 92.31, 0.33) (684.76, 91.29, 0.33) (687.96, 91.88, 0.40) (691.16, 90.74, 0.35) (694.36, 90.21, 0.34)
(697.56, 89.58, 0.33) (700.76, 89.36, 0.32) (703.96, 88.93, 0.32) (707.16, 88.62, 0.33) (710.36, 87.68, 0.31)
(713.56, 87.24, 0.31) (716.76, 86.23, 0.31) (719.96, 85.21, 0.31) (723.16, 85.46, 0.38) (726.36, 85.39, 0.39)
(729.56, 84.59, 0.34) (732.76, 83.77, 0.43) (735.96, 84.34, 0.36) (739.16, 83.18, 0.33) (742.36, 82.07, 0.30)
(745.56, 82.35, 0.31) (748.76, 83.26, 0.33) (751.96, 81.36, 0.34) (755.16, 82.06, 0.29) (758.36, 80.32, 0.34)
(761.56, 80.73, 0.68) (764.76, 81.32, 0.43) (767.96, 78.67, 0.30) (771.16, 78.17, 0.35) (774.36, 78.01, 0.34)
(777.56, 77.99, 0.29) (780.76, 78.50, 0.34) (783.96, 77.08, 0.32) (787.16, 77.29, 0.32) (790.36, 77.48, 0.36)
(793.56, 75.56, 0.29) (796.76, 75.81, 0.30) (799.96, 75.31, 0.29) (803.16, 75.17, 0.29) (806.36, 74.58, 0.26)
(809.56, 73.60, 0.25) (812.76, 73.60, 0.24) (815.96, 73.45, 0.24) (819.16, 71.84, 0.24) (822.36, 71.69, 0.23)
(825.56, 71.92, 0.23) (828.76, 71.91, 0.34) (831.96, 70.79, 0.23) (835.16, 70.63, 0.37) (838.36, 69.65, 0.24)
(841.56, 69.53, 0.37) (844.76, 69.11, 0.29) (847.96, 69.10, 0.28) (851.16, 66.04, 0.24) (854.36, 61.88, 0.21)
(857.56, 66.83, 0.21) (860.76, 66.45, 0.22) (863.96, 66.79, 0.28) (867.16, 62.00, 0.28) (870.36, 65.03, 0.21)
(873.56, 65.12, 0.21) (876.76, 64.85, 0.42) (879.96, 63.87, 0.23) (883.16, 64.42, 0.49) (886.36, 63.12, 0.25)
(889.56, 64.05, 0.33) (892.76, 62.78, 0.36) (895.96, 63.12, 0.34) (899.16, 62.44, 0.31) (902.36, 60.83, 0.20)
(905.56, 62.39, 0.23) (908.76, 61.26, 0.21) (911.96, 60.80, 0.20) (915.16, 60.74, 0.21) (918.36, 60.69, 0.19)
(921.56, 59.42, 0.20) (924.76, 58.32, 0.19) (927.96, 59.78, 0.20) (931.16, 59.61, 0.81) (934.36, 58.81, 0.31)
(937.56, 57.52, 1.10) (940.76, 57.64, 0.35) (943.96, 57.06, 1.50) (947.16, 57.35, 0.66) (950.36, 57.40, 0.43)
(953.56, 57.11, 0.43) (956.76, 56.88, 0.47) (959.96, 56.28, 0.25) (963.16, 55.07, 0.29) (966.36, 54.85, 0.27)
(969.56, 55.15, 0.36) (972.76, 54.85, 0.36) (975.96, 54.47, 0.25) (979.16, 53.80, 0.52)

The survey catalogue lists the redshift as 0.000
